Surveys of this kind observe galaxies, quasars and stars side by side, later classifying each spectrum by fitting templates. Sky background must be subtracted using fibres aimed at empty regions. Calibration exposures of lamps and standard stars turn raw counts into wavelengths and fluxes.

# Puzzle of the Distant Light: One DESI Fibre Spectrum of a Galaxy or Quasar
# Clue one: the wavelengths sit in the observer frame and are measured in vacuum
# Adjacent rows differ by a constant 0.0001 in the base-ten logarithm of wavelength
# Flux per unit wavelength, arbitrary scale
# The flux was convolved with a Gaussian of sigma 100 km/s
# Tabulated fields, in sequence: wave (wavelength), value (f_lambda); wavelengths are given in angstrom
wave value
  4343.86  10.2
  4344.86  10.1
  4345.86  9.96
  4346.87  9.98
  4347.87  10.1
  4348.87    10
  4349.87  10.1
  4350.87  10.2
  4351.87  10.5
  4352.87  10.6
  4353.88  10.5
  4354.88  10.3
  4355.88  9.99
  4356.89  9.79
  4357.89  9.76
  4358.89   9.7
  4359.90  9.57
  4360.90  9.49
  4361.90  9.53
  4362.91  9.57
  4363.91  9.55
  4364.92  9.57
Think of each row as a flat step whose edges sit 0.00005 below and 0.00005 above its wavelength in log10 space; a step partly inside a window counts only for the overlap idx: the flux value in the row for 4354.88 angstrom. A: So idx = 10.3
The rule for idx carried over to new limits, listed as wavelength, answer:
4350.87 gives 10.2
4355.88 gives 9.99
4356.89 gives 9.79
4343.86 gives 10.2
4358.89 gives 9.7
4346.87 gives 9.98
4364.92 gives 9.57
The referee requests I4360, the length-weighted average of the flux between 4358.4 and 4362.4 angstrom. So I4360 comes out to 9.58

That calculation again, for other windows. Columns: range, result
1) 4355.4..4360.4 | 9.75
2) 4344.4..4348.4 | 10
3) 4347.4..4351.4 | 10.1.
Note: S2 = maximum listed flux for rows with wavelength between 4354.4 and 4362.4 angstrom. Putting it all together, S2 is 10.3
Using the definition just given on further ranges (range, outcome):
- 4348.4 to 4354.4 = 10.6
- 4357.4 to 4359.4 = 9.76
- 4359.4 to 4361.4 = 9.57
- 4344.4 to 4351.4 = 10.2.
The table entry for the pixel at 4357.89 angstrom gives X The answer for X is 9.76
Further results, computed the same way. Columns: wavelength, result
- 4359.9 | 9.57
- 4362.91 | 9.57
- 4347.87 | 10.1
